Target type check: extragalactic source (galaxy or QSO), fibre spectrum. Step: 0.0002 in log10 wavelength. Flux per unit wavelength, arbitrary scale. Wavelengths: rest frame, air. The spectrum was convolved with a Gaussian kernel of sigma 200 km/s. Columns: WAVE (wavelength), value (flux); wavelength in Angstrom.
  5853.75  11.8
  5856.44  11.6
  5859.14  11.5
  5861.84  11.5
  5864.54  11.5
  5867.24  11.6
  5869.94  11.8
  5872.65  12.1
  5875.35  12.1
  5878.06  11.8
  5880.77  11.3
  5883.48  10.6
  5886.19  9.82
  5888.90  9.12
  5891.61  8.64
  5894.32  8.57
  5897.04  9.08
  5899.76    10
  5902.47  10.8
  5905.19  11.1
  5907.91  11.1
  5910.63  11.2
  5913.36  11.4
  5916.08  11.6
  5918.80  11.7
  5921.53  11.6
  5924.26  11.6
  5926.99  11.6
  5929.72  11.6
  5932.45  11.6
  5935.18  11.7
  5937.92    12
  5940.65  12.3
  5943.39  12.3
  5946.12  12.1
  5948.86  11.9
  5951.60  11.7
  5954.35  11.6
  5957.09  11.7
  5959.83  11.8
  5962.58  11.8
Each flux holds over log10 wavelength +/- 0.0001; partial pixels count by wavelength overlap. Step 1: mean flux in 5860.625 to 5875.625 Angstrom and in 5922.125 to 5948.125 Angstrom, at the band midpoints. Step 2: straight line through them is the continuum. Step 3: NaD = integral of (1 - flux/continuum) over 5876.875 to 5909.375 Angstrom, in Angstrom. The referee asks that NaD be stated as 4.5 Angstrom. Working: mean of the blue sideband 11.7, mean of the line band 10.2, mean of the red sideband 11.9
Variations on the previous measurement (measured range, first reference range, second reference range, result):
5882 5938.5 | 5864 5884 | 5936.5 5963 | 4.9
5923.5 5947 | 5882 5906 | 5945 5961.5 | -1.5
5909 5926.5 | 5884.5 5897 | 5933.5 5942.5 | -1.2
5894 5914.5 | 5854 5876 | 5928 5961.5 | 2.2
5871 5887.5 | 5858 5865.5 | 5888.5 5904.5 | -1.3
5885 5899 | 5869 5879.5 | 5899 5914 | 2.8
